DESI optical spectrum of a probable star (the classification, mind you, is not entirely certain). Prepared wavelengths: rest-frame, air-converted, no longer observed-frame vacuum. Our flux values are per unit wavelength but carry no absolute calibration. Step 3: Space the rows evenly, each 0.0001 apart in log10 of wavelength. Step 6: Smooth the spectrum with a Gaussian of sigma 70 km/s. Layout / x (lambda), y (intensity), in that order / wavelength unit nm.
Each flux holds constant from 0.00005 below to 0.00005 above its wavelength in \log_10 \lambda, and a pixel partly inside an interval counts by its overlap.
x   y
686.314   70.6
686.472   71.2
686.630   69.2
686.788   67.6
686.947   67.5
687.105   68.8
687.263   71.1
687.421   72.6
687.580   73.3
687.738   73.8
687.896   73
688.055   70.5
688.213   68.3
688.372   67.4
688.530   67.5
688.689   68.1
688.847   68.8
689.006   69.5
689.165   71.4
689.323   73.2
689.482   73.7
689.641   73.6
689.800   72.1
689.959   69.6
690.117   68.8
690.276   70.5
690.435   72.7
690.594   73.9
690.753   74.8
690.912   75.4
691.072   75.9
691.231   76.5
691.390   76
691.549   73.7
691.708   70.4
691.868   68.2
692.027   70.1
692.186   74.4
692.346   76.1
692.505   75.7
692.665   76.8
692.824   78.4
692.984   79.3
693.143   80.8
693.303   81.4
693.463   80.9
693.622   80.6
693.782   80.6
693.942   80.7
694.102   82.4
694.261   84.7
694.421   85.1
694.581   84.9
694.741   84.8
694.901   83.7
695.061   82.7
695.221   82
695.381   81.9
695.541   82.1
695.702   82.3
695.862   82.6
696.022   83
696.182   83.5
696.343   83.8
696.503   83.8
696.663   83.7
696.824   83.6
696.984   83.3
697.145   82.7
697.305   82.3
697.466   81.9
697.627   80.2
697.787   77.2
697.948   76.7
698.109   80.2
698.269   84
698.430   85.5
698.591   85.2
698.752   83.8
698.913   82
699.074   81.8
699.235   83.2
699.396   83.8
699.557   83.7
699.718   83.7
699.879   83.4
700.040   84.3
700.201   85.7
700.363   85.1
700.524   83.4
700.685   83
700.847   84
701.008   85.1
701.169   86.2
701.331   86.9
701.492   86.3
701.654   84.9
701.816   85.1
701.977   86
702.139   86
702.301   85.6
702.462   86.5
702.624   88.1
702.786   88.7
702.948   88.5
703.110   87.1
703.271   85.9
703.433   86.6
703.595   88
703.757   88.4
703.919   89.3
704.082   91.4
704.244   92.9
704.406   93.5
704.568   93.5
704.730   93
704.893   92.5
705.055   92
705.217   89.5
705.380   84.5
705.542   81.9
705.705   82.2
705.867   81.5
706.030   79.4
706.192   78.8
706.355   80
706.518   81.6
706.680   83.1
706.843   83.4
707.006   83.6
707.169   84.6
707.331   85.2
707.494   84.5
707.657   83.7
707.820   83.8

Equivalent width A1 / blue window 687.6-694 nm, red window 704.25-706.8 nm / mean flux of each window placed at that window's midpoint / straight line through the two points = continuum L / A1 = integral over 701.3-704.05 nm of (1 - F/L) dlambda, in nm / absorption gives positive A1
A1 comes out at -0.11 nm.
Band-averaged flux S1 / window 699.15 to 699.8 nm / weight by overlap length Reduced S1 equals 83.6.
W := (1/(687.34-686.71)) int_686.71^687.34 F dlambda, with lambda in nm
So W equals 68.7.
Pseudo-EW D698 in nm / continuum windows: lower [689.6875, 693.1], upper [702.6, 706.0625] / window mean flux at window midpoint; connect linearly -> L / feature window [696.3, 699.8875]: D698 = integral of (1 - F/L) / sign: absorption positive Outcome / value -0.056 nm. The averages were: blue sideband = 73.9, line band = 82.6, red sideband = 88.2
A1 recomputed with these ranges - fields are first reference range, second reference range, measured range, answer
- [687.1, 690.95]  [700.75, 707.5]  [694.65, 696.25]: -0.11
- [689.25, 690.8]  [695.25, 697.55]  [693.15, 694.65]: -0.07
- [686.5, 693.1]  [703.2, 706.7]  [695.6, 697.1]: -0.09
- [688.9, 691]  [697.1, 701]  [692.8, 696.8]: -0.24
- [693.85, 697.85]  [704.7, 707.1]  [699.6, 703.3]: -0.09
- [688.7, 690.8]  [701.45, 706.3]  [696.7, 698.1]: -0.02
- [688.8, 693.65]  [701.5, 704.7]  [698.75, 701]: 0.02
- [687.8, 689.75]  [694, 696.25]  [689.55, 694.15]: 0.07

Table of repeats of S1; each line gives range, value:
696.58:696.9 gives 83.6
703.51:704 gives 88.6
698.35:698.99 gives 84.1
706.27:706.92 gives 82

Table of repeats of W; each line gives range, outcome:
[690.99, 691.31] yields 76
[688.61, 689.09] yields 68.8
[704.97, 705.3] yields 90.8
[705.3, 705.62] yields 83.3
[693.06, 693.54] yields 81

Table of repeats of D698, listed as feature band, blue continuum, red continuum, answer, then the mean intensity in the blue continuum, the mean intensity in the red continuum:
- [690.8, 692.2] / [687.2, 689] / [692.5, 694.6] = 0.06 nm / 70.4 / 80.9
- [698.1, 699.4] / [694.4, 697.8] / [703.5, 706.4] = 0.01 nm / 82.8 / 87.4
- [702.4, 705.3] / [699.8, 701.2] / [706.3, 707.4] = -0.21 nm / 84.4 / 83.2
